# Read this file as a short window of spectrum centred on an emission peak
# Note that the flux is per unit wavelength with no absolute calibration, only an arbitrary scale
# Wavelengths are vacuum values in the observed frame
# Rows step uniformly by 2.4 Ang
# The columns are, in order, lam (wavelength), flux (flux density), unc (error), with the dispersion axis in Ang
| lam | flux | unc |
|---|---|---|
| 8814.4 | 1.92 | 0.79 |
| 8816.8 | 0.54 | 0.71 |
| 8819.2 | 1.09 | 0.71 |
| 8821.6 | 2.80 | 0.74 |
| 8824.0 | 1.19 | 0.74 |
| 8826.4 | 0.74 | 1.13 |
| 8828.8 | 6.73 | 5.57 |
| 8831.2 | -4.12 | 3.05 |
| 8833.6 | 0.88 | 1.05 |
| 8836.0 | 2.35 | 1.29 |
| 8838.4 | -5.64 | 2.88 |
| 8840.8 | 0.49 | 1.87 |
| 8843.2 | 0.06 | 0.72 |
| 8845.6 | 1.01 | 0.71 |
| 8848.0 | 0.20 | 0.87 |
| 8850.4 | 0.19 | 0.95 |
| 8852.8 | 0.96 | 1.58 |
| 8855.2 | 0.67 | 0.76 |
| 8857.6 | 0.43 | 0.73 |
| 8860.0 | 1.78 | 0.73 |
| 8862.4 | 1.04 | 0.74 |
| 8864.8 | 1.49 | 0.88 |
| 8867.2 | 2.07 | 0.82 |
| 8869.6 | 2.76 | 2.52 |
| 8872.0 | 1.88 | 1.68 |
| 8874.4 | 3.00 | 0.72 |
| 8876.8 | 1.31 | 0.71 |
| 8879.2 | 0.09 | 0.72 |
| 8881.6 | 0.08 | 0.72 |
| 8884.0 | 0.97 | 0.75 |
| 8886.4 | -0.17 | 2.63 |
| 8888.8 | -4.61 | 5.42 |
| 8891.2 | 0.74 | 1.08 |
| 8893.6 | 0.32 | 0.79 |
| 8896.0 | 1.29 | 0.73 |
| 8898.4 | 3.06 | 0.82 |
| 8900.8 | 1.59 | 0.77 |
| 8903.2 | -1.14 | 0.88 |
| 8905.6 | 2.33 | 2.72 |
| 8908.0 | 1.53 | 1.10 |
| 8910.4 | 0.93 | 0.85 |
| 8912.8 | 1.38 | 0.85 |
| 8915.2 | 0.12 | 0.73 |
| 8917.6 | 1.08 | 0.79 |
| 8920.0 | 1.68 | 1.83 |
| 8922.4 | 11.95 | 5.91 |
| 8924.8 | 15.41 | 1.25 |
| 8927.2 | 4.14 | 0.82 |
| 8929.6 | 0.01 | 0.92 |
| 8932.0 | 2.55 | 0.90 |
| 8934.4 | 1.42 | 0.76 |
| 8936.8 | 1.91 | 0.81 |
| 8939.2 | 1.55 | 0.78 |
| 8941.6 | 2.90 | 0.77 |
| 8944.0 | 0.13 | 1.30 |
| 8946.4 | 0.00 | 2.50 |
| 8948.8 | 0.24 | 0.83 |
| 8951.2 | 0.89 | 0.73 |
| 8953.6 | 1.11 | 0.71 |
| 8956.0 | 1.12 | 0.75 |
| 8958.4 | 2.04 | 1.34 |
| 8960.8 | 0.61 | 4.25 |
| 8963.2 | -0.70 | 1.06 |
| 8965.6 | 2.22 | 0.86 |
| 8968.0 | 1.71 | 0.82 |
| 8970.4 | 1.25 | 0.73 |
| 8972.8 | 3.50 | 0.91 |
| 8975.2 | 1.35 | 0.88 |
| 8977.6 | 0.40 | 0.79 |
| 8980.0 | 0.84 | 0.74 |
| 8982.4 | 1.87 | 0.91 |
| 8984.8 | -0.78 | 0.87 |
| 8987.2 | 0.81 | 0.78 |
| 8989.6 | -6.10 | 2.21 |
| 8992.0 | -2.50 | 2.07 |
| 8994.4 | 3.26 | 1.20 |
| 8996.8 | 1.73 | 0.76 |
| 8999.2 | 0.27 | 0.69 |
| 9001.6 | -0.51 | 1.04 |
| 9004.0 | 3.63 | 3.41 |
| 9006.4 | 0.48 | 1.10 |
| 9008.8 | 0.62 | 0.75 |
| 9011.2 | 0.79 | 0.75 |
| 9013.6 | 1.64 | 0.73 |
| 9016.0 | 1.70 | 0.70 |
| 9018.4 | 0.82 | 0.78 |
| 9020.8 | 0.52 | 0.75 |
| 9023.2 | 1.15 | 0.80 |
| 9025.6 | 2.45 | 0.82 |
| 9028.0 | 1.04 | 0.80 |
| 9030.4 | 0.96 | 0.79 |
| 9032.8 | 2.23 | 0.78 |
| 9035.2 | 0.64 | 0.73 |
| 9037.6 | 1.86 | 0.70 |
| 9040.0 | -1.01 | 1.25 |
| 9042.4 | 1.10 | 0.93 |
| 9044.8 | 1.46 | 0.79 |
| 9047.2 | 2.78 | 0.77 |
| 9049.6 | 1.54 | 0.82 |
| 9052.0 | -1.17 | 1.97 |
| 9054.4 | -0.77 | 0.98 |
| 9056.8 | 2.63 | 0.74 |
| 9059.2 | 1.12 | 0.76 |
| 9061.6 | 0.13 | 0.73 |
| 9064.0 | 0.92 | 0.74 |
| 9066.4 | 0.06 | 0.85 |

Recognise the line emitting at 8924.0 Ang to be H-beta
